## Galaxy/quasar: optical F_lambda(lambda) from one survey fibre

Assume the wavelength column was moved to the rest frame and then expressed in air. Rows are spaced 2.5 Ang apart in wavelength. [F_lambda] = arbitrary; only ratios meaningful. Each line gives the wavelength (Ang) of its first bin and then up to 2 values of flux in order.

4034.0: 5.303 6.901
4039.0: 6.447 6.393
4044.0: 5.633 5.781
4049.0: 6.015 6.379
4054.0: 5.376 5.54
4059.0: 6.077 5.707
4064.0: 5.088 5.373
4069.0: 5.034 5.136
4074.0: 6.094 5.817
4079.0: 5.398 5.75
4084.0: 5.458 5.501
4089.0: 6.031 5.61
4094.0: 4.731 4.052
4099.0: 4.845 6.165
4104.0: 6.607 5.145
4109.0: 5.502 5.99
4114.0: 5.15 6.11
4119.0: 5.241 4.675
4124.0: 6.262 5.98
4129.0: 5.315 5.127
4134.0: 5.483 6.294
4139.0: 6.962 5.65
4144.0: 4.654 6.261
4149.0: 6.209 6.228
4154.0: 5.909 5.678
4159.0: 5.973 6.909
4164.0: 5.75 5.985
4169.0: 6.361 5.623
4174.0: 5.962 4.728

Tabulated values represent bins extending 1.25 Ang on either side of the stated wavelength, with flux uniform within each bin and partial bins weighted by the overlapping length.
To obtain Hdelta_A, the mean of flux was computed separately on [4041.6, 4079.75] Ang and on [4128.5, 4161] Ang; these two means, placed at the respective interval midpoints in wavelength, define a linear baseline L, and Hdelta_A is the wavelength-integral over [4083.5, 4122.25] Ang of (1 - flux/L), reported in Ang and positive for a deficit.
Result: 2.2 Ang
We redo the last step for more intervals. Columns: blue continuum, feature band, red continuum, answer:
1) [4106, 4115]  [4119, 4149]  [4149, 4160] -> 0.2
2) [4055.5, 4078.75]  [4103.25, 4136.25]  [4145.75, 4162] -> 1.7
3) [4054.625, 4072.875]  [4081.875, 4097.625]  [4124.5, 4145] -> 0.7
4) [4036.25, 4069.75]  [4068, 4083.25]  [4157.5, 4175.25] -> 0.8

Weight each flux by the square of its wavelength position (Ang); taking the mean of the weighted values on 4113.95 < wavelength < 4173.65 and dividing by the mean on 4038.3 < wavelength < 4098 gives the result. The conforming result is 1.1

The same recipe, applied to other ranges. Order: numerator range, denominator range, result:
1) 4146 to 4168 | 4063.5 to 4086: 1.16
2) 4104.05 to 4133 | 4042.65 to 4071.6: 1.02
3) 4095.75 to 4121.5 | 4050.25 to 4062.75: 0.96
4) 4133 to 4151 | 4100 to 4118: 1.04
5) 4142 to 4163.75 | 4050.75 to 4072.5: 1.13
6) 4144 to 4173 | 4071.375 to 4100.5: 1.16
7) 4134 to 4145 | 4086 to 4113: 1.09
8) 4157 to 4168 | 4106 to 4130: 1.13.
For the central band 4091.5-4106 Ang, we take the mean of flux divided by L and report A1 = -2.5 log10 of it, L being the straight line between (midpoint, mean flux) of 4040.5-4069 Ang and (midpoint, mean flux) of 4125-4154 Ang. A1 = 0.095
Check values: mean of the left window 5.72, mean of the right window 5.84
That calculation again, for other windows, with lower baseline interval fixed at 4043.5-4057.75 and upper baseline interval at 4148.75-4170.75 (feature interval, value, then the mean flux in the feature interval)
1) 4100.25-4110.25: 0.02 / 5.85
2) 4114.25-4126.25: 0.08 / 5.57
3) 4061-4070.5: 0.11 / 5.26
